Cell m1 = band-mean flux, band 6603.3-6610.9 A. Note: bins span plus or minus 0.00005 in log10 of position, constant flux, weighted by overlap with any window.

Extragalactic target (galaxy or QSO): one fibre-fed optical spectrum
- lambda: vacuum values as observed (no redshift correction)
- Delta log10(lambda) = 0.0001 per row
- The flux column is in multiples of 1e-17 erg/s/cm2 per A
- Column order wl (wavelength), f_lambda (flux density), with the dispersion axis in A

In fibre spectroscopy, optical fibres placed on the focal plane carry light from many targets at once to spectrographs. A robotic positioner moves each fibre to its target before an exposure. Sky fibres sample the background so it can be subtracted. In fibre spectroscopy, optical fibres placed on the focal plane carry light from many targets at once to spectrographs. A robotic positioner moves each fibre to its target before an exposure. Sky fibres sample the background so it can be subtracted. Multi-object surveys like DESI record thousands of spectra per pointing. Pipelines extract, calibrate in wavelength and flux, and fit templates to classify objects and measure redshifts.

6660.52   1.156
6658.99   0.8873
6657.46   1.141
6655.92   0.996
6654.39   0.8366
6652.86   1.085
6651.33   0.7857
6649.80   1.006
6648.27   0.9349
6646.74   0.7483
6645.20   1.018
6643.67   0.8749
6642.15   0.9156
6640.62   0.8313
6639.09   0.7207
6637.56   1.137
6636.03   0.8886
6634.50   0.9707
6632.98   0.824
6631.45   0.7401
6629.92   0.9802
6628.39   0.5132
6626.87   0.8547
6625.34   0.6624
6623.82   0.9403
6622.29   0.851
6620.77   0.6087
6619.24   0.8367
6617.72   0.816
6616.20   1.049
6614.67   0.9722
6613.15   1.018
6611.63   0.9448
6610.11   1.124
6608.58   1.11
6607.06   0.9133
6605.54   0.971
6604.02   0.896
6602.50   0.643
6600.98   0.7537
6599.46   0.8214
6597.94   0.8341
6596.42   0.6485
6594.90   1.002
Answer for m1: 1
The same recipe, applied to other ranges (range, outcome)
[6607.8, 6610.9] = 1.11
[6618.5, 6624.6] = 0.808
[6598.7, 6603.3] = 0.741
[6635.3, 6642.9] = 0.898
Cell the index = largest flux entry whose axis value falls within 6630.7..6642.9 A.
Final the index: 1.137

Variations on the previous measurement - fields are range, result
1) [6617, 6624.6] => 0.9403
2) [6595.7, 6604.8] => 0.896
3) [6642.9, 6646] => 1.018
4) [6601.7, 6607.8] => 0.971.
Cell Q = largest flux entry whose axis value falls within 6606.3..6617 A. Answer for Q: 1.124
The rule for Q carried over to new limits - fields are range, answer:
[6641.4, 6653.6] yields 1.085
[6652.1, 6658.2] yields 1.141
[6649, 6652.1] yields 1.006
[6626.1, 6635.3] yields 0.9802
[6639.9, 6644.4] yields 0.9156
